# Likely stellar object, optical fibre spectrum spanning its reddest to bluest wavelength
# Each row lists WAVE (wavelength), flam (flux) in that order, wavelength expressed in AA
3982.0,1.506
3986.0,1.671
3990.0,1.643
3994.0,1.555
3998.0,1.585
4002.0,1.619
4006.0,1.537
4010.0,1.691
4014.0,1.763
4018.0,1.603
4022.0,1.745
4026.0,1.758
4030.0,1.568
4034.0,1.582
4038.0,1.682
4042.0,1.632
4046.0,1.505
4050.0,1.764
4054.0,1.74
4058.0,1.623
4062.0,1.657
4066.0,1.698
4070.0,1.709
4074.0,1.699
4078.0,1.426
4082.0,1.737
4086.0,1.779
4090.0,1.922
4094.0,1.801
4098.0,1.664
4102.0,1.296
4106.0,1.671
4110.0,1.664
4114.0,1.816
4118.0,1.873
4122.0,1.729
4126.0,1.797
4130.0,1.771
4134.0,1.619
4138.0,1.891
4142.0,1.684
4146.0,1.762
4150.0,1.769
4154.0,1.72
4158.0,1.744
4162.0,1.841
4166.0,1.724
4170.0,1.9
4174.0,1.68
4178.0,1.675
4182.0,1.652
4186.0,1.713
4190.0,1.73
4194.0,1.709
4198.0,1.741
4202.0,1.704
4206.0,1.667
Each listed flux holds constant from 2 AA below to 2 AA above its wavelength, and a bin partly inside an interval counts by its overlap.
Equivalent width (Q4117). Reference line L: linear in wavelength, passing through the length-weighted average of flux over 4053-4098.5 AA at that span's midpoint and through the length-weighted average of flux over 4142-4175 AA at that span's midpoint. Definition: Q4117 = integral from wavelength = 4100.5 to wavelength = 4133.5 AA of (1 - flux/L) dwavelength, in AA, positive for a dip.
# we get 0.6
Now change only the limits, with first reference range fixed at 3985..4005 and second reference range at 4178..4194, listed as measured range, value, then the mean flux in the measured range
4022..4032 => -0.35 AA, 1.68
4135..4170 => -1.85 AA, 1.77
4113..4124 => -0.92 AA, 1.81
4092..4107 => 0.48 AA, 1.6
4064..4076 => -0.43 AA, 1.7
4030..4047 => 0.27 AA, 1.6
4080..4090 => -0.85 AA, 1.79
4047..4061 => -0.47 AA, 1.69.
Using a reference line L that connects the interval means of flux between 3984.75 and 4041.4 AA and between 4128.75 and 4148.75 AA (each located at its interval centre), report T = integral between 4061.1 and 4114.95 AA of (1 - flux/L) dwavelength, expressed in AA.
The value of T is 0.8 AA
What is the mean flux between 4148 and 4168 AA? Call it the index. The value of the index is 1.76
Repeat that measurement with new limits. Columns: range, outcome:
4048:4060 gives 1.71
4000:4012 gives 1.62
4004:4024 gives 1.67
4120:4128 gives 1.76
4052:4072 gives 1.69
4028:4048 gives 1.59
